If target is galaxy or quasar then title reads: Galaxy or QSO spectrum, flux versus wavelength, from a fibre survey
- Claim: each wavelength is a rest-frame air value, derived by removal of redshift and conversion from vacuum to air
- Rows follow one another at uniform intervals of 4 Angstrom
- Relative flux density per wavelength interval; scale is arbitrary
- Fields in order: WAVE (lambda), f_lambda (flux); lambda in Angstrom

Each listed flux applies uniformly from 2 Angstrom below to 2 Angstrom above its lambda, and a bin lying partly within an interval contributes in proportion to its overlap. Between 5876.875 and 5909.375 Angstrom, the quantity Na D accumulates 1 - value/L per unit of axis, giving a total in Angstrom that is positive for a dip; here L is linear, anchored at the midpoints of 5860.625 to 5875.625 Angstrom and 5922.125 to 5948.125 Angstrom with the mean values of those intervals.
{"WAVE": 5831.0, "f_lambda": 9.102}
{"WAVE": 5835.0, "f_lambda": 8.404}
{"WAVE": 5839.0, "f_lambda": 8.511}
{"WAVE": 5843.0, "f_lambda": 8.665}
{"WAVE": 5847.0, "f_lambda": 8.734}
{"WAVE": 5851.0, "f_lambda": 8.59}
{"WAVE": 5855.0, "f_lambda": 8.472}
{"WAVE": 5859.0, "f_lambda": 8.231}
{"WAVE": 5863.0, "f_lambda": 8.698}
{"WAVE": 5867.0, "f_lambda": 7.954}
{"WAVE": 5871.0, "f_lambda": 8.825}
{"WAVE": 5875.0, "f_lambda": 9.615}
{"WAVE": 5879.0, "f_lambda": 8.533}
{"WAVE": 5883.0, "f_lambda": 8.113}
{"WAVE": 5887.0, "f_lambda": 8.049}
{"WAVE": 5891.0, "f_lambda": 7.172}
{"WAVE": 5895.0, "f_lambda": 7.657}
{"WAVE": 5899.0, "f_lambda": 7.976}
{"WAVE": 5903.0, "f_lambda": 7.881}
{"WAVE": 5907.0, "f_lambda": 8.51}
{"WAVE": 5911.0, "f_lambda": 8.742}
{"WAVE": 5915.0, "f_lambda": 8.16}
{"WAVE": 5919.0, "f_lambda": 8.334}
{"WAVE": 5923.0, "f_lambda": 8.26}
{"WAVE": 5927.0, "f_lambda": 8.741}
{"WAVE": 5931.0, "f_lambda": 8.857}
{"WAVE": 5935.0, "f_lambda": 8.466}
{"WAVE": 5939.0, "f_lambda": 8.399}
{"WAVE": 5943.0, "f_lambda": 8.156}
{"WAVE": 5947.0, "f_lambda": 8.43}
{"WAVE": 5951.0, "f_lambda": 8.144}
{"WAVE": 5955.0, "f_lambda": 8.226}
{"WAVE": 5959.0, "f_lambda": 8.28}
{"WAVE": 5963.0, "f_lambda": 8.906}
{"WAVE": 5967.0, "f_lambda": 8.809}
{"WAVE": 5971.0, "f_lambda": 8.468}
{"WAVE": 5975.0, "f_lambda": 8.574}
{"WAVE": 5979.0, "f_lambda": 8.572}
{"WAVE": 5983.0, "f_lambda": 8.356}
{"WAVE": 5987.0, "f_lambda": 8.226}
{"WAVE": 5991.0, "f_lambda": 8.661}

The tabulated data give 2.3 Angstrom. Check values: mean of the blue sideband 8.68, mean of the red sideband 8.48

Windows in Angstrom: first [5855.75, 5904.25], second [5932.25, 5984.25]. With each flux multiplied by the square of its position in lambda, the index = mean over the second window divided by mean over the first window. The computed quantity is 1.05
